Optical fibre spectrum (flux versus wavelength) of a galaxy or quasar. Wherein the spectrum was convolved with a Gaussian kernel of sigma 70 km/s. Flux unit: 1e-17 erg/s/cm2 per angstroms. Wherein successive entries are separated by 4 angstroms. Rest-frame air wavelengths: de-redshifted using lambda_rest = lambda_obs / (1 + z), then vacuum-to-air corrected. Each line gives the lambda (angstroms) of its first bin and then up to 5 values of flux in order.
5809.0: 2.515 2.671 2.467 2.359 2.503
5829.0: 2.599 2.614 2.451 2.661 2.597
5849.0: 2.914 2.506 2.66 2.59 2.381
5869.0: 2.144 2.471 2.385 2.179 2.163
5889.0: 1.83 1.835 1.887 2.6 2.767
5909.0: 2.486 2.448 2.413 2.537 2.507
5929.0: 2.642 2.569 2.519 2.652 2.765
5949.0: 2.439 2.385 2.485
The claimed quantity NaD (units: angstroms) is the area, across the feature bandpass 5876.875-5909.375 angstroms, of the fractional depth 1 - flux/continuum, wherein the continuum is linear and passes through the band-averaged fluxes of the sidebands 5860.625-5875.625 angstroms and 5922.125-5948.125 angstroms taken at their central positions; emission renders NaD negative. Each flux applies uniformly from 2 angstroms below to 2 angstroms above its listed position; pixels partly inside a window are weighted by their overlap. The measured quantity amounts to 3.2 angstroms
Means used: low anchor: 2.38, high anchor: 2.6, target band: 2.22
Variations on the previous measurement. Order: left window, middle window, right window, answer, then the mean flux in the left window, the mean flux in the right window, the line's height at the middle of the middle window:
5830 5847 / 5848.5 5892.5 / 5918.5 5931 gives 3.9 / 2.58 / 2.56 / 2.57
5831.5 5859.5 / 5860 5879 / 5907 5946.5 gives 1.6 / 2.63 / 2.55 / 2.61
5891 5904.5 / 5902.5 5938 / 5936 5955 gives -2.9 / 2.18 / 2.55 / 2.36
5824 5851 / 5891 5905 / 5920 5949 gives 2.2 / 2.62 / 2.59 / 2.6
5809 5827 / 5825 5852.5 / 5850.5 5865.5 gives -1.0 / 2.5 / 2.56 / 2.53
